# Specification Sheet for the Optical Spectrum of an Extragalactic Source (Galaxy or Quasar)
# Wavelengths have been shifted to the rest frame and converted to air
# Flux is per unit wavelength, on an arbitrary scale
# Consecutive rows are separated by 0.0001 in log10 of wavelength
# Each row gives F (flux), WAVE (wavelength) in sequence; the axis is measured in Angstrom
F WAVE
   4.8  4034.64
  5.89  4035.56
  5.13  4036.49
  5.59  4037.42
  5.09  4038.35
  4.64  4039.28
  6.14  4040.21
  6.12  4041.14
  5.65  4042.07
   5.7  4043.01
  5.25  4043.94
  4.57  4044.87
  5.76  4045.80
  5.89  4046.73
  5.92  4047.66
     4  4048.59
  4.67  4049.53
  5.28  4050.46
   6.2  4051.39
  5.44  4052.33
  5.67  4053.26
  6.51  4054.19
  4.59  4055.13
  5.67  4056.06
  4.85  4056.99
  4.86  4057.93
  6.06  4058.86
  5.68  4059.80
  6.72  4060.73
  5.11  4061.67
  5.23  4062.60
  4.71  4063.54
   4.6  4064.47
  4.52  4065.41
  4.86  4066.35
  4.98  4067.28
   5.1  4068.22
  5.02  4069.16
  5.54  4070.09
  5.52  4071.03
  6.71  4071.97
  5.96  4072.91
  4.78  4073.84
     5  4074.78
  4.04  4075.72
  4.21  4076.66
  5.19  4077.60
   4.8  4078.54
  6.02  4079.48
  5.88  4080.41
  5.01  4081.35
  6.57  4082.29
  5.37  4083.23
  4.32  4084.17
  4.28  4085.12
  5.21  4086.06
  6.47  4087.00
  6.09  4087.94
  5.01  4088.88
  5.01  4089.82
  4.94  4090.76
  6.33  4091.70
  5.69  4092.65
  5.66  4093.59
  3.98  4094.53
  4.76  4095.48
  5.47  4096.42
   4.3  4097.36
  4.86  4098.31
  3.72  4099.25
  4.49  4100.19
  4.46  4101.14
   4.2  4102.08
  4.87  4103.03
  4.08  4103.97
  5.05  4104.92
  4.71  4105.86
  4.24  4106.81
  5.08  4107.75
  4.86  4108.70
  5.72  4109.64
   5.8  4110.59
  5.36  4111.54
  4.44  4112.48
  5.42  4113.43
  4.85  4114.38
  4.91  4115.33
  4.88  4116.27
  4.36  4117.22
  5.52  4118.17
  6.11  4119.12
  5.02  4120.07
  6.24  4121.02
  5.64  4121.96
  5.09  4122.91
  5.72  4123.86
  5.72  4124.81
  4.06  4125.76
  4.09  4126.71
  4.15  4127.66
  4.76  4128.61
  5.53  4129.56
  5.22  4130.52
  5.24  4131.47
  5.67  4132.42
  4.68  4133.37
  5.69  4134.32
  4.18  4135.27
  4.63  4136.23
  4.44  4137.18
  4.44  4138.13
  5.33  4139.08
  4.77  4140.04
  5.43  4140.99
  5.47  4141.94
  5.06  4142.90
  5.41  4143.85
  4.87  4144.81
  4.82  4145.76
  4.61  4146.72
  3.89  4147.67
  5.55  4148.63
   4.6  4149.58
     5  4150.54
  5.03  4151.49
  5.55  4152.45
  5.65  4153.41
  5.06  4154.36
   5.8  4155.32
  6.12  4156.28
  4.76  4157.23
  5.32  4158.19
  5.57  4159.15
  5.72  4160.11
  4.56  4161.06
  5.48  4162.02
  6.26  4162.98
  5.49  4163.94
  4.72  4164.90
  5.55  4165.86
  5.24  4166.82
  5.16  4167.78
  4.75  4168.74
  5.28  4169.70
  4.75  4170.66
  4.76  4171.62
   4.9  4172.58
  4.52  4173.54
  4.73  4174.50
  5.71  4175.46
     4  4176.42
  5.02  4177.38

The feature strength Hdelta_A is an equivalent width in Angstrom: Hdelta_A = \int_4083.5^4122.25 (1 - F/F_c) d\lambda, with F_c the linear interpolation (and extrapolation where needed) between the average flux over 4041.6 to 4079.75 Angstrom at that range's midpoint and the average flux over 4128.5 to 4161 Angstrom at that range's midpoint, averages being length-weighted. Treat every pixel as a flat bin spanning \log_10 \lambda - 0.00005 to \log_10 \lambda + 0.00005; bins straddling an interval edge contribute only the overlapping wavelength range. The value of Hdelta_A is 1.2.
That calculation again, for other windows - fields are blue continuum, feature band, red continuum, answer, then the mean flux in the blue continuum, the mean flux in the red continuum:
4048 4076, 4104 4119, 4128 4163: 0.5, 5.27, 5.12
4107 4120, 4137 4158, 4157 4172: 0.4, 5.15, 5.22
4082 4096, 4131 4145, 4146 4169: 0.6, 5.29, 5.23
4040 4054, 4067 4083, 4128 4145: 0.1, 5.49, 5.04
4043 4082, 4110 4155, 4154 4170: 2.2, 5.29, 5.34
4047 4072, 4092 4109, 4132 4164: 1.7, 5.31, 5.14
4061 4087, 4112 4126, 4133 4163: -0.2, 5.17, 5.1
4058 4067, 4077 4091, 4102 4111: -0.7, 5.25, 4.88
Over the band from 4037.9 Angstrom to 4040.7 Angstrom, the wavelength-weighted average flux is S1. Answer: 5.3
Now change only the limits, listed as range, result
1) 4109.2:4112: 5.61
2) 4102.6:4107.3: 4.6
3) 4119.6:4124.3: 5.55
